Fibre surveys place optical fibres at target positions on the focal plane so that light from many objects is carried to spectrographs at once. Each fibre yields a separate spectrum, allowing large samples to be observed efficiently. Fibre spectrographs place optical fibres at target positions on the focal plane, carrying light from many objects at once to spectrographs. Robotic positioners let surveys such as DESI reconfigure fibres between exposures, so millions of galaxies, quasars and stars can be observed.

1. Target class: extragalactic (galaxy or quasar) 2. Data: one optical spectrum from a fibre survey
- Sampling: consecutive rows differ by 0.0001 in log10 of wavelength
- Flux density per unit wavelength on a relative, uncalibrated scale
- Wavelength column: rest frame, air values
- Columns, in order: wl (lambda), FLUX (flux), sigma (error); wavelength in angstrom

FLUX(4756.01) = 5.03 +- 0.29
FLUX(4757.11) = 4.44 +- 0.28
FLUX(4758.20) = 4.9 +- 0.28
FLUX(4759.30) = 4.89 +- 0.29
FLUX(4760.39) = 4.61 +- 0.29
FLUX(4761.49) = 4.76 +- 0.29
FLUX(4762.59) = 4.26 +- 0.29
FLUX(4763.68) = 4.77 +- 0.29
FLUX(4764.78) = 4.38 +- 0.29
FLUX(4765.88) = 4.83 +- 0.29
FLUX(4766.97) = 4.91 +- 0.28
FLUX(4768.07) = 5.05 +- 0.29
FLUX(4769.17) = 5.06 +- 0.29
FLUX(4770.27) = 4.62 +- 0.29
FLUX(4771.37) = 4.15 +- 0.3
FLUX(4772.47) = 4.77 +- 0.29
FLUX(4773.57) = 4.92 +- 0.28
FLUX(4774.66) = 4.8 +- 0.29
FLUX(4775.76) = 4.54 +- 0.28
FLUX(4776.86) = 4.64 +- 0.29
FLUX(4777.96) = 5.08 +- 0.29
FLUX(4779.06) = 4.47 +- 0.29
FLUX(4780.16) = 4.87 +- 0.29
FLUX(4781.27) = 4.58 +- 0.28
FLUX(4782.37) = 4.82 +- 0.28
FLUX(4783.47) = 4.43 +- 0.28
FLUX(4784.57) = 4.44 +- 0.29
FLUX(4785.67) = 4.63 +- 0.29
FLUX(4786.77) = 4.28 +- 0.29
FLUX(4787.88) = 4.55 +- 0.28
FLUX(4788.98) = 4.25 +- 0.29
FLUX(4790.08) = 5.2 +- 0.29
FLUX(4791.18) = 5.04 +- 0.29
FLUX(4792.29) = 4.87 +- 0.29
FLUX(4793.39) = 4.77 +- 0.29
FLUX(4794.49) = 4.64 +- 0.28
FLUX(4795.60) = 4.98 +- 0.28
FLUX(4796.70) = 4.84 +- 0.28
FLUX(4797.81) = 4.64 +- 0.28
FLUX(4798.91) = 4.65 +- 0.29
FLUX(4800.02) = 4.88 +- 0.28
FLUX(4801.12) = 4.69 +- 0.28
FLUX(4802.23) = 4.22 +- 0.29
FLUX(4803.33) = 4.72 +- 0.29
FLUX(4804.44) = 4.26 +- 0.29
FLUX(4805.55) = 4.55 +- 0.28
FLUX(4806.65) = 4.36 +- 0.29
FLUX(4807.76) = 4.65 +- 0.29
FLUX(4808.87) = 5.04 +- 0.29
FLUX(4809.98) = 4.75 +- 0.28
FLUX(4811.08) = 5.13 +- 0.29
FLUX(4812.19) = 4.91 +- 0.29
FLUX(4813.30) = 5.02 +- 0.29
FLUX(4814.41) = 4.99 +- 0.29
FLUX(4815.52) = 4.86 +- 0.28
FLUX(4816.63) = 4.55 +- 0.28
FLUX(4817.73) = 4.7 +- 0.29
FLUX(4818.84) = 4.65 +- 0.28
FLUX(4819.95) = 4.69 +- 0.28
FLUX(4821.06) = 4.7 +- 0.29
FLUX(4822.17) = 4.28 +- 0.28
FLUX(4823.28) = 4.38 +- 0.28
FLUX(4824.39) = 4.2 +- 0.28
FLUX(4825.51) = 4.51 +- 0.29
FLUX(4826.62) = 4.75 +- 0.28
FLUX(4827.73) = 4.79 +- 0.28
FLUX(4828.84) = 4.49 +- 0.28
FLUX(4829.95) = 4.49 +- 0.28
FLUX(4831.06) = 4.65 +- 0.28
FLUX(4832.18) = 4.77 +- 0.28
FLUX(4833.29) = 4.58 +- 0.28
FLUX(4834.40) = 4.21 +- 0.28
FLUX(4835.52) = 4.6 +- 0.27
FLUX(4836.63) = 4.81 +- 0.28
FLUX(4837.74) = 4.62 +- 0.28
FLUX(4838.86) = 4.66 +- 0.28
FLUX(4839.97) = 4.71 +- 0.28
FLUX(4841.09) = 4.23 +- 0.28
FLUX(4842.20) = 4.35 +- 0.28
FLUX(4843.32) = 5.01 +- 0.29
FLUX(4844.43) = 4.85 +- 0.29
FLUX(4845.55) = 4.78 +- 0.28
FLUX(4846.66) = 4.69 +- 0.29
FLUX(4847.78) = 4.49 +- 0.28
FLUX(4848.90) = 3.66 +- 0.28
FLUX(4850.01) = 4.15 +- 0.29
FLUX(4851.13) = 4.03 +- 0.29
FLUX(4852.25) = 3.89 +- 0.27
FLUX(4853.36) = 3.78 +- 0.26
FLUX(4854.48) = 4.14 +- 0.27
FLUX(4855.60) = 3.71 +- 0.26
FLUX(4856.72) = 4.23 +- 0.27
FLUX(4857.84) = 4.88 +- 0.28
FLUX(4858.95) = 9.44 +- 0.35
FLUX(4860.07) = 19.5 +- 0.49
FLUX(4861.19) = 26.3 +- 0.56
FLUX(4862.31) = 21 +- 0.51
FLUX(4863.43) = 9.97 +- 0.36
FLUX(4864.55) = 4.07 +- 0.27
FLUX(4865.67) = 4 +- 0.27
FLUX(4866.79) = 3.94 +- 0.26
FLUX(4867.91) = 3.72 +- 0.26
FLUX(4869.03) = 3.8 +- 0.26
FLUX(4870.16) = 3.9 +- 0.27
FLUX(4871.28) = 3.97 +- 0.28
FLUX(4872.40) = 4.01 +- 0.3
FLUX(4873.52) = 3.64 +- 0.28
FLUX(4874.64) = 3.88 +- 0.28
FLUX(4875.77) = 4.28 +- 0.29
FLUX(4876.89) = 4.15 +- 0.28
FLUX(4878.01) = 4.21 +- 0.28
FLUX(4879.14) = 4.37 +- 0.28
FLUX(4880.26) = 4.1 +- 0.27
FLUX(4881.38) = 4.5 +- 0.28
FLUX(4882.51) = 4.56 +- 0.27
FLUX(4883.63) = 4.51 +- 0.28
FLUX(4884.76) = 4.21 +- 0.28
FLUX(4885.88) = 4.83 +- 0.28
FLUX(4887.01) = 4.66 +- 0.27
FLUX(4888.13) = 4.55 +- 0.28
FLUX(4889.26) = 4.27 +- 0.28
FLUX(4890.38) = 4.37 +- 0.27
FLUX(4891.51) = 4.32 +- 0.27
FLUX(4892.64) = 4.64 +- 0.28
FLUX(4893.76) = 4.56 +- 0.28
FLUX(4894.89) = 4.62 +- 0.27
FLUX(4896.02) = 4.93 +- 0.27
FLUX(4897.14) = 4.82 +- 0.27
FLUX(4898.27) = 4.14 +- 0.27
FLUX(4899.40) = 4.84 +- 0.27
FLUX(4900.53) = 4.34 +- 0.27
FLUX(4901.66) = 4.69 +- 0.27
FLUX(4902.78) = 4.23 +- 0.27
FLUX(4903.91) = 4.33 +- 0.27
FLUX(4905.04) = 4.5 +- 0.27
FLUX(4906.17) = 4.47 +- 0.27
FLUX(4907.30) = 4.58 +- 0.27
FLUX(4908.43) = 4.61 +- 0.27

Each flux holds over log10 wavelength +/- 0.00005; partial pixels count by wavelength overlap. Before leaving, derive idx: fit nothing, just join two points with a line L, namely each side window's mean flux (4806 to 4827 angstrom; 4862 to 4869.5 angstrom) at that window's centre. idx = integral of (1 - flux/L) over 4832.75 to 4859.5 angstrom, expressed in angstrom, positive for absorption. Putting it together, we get 6.06 angstrom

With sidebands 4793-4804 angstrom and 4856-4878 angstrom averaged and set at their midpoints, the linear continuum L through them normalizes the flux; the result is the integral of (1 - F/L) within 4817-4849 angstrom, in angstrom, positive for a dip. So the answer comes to 7.7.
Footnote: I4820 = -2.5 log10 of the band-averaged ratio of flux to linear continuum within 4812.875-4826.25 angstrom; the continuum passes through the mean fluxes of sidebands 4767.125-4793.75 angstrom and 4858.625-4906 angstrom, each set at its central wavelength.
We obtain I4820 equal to 0.11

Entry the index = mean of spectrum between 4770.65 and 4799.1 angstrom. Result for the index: 4.69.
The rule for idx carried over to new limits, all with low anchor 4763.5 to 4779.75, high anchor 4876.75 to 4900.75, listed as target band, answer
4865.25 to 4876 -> 1.5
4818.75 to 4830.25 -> 0.2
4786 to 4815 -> -0.3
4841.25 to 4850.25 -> 0.2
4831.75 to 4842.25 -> 0.1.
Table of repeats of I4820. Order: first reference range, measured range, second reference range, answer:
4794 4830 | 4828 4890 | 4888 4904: -0.19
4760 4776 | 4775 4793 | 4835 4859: 0.00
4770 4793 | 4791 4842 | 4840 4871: 0.19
